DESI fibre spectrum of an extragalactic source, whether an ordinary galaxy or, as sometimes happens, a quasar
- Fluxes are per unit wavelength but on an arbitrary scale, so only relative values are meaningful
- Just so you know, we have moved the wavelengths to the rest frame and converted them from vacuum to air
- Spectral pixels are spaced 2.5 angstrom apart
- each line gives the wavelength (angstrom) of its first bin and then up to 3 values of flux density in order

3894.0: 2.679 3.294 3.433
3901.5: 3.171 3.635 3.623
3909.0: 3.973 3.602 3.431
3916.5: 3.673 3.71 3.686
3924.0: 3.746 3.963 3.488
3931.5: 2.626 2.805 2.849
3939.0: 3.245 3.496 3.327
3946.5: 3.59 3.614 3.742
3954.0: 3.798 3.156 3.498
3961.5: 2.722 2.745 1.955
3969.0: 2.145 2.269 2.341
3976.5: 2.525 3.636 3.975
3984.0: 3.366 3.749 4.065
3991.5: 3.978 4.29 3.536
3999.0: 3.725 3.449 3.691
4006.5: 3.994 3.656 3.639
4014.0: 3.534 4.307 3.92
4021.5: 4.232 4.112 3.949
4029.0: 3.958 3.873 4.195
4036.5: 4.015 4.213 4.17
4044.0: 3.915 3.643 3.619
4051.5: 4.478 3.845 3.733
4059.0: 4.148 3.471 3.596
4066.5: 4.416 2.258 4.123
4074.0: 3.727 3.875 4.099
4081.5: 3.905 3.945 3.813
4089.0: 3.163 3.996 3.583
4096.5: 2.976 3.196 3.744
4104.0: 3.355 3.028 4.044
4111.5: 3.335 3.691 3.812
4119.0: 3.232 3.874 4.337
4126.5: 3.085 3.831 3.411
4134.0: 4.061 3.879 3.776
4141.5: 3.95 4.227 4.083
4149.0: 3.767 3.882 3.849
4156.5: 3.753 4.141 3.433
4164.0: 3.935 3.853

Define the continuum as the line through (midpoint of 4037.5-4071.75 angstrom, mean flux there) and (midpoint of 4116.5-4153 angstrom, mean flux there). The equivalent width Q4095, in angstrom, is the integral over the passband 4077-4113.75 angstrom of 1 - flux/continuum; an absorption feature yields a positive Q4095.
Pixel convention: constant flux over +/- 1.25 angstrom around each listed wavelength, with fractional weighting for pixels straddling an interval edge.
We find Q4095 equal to 2.2 angstrom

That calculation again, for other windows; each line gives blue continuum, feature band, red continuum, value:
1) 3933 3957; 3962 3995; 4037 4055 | 4.1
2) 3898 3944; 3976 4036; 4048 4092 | -3.0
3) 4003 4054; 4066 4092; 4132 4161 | 1.4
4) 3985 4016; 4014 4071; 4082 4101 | -3.6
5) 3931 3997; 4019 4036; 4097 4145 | -3.2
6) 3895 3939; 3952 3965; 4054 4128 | 1.0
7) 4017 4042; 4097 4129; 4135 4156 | 3.3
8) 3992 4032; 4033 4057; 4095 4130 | -1.5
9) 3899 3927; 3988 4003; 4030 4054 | 0.1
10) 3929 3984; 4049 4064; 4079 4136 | -1.9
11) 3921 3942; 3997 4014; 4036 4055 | 0.3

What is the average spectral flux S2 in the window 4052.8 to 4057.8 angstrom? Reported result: 3.79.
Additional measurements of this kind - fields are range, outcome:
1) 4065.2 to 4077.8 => 3.68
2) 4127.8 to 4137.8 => 3.8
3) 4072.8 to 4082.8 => 3.9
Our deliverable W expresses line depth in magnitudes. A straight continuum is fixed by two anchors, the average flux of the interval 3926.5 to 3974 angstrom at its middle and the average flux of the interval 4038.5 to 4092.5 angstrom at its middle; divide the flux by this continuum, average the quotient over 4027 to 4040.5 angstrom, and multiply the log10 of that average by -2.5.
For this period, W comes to -0.12 mag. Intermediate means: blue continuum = 3.06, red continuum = 3.82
